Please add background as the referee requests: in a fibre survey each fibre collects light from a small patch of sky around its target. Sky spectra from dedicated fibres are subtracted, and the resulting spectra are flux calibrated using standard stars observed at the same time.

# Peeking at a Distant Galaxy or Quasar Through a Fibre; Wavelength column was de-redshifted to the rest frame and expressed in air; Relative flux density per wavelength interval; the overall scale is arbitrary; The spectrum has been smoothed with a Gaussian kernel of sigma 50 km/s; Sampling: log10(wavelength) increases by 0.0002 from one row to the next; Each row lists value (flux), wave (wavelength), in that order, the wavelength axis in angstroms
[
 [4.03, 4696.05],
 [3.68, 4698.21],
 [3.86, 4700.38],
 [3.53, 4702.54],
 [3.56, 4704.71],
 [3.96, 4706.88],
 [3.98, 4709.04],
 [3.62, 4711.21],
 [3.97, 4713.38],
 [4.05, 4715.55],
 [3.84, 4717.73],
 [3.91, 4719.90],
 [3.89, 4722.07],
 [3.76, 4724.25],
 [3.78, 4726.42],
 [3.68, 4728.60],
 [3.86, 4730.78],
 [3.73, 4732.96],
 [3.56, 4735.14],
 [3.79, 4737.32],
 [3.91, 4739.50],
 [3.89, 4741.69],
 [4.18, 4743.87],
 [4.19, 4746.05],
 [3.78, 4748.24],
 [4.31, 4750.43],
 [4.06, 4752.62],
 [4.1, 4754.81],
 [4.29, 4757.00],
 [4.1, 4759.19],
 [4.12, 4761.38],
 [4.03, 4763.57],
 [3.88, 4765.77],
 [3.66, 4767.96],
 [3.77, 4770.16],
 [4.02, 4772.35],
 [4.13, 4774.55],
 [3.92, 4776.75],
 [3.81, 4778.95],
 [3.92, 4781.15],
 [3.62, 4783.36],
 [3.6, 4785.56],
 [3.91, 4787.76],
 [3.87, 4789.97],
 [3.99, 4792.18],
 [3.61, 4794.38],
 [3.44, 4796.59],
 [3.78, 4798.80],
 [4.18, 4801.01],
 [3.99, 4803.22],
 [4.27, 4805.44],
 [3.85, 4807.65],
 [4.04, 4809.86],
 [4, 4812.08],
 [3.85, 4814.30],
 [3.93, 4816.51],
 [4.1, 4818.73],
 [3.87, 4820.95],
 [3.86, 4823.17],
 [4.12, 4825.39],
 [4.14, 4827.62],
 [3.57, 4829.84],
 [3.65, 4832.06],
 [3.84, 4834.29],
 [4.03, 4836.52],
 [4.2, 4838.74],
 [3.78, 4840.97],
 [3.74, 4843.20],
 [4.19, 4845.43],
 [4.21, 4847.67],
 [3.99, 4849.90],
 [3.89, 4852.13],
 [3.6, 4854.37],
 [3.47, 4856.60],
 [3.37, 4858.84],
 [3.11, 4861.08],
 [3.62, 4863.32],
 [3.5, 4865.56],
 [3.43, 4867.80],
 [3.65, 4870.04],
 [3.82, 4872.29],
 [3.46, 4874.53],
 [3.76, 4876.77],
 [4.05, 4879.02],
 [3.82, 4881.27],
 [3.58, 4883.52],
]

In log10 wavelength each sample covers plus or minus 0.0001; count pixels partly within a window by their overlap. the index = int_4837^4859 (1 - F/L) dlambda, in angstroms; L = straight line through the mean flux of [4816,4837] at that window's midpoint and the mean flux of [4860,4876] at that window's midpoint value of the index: -1.0 angstroms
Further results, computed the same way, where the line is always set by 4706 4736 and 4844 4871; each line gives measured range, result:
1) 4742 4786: -2.3 angstroms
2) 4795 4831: -2.0 angstroms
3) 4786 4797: -0.1 angstroms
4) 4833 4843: -0.7 angstroms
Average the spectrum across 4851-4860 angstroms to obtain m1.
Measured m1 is 3.58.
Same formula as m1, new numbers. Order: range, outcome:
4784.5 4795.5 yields 3.8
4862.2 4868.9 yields 3.52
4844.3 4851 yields 4.13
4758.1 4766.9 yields 4.03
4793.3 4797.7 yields 3.52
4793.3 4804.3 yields 3.8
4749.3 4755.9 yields 4.15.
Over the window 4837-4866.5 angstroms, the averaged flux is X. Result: 3.75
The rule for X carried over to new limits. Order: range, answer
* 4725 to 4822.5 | 3.92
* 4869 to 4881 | 3.75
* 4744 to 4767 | 4.09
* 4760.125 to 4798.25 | 3.84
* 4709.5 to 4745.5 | 3.85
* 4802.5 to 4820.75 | 4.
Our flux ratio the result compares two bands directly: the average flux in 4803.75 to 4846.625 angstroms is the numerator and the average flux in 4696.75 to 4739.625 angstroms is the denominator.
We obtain 1.04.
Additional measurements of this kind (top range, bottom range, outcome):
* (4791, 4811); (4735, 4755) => 0.98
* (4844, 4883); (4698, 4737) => 0.98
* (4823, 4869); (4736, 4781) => 0.95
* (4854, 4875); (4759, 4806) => 0.90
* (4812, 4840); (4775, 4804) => 1.03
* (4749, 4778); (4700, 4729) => 1.05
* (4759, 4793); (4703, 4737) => 1.02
